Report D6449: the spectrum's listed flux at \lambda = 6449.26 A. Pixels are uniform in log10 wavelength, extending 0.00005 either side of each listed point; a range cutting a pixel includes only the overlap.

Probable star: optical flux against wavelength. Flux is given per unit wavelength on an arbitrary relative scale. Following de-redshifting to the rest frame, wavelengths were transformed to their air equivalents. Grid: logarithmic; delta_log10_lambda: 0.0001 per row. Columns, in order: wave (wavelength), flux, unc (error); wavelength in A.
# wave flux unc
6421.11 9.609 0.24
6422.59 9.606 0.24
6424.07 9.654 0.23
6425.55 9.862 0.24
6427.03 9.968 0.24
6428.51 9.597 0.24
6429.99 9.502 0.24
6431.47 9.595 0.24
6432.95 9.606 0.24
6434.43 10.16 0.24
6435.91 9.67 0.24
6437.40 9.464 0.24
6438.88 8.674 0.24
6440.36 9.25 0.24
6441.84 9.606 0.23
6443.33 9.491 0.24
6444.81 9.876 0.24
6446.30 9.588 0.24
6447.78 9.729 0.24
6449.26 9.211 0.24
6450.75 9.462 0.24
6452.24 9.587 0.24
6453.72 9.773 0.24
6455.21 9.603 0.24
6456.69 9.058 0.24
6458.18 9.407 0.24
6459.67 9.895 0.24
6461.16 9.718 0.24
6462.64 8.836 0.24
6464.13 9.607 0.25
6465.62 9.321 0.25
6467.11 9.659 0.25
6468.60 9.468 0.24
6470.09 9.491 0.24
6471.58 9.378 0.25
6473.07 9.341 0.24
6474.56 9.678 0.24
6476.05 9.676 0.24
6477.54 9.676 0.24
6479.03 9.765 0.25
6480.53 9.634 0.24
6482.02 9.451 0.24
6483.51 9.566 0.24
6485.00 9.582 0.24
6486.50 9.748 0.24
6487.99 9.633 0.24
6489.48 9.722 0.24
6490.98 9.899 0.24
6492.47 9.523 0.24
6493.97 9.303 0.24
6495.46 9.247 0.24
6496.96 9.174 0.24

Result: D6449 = 9.211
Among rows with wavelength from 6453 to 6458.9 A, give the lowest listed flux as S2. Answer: 9.058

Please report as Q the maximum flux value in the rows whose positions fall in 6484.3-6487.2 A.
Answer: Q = 9.748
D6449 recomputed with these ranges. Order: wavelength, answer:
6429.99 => 9.502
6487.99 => 9.633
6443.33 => 9.491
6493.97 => 9.303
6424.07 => 9.654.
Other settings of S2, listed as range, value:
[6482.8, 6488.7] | 9.566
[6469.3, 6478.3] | 9.341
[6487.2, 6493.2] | 9.523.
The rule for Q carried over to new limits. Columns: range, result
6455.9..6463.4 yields 9.895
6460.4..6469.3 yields 9.718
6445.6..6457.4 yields 9.773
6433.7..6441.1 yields 10.16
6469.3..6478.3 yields 9.678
